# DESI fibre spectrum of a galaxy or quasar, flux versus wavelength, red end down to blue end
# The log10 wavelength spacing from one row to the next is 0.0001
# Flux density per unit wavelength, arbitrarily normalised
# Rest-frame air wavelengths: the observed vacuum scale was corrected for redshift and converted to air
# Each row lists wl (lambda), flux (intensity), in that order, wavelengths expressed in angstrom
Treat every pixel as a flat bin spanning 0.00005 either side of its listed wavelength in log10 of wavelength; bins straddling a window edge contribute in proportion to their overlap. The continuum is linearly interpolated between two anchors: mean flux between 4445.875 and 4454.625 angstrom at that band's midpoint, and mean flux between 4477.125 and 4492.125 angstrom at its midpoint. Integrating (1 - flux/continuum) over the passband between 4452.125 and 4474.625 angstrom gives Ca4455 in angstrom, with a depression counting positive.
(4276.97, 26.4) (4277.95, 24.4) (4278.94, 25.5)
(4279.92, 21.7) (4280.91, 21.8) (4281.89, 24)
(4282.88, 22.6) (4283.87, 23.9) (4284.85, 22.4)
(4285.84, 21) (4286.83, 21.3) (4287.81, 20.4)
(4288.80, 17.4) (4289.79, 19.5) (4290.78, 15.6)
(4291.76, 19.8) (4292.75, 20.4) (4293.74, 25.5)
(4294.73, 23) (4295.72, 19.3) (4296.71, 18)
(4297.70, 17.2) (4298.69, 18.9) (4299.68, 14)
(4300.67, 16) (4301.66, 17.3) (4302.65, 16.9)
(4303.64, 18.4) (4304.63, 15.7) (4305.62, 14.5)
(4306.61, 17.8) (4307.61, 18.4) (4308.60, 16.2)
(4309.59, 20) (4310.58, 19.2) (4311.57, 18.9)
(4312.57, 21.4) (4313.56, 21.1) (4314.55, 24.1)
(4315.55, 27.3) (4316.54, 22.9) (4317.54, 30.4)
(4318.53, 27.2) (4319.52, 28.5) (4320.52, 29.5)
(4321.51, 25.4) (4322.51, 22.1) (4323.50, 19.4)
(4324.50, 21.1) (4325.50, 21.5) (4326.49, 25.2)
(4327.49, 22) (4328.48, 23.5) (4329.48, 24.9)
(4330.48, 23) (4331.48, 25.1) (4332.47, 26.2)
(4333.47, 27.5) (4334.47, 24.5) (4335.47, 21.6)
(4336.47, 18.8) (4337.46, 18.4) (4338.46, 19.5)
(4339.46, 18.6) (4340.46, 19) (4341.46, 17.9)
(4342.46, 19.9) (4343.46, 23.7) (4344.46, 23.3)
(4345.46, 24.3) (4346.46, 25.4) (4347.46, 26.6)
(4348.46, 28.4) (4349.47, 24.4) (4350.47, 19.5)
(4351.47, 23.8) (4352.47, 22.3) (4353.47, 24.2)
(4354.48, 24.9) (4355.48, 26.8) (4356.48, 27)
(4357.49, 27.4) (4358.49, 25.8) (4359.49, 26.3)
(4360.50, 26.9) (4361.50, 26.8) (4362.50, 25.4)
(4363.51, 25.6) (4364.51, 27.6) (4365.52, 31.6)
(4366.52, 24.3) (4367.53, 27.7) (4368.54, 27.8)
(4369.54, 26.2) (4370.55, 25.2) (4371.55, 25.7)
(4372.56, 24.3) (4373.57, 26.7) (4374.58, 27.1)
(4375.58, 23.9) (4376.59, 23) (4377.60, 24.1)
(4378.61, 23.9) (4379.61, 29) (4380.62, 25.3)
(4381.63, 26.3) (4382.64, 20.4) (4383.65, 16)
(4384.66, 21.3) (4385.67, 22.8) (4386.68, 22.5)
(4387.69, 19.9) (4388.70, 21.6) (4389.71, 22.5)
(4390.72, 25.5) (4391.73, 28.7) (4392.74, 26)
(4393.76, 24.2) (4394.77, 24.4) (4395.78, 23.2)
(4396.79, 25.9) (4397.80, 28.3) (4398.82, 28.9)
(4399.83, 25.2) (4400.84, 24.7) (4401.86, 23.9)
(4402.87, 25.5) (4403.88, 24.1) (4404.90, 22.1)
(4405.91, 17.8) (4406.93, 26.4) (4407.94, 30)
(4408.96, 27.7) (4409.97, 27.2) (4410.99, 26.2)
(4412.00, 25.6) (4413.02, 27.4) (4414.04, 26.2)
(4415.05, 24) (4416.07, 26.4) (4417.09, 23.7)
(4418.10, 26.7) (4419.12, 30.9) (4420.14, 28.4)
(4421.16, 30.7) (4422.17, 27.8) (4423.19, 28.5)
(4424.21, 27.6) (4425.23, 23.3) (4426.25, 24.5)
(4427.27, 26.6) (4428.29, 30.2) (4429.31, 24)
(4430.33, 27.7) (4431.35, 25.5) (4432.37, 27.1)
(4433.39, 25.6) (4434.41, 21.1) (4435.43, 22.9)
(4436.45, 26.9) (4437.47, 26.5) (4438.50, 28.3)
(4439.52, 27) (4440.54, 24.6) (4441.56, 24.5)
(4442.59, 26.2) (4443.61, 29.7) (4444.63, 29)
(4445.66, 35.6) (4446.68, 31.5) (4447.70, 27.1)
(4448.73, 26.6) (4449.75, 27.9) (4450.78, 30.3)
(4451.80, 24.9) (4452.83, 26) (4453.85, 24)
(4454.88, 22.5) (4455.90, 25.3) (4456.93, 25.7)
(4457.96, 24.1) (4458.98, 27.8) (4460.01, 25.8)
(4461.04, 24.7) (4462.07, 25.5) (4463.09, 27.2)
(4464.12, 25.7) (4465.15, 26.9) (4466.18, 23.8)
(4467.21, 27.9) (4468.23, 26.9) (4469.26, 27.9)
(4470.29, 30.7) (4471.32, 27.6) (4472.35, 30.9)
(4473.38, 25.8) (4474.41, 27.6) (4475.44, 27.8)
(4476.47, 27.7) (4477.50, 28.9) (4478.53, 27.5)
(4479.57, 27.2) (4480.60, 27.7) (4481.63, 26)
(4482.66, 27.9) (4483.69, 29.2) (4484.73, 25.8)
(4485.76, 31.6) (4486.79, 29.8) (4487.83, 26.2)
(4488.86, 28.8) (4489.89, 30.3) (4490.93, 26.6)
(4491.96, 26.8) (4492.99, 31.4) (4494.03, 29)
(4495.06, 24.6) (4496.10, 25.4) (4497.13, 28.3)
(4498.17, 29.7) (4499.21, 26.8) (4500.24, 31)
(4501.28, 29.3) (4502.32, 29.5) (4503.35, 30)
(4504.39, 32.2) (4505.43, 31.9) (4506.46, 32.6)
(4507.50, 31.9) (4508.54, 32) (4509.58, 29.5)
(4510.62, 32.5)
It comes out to 1.1 angstrom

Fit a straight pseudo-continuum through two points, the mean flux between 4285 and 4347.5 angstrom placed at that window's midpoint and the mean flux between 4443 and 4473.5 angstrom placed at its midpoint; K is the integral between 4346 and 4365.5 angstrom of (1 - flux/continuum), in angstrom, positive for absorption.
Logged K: -2.35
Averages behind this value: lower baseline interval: 21.3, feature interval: 25.7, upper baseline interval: 27.2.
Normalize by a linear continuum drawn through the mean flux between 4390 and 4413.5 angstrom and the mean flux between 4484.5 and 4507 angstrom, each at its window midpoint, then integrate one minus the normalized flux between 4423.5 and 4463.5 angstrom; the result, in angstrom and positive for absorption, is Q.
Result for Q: 1.0 angstrom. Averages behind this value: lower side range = 25.6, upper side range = 29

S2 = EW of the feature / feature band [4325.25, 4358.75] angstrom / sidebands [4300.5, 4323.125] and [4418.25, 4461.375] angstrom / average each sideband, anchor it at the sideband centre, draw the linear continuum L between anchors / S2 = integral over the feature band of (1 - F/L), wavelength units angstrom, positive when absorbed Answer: -1.1 angstrom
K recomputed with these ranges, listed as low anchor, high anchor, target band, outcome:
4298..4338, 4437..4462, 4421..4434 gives -0.4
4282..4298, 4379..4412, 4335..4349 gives 0.4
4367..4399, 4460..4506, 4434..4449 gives -0.3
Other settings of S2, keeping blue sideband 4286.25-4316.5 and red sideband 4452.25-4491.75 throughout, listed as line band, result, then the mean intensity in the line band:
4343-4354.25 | -1.5 angstrom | 24.2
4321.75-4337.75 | -1.9 angstrom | 22.9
